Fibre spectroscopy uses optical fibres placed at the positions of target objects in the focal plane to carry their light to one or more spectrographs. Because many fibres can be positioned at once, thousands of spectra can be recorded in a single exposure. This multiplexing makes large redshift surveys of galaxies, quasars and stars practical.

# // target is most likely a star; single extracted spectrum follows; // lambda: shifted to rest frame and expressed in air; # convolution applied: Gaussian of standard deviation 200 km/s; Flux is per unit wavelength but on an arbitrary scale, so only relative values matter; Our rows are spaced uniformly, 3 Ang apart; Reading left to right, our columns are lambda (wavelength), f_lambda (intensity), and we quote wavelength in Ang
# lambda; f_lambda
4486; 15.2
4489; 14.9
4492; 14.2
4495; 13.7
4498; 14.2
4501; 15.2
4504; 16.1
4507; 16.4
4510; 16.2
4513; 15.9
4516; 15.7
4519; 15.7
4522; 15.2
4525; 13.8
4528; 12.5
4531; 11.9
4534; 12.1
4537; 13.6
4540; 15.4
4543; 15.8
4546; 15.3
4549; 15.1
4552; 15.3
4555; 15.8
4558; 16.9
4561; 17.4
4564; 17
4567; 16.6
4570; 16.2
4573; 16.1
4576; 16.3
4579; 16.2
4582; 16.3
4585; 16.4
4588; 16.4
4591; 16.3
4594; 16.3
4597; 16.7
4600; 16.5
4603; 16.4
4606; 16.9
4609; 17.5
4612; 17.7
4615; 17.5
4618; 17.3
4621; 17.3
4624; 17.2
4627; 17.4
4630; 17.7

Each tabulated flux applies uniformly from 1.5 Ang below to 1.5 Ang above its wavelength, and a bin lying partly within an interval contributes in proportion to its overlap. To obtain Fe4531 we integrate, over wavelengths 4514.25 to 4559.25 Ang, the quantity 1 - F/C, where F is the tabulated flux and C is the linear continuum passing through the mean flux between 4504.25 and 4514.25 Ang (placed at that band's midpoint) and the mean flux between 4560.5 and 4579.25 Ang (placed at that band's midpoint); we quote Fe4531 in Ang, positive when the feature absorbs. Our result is 4.6 Ang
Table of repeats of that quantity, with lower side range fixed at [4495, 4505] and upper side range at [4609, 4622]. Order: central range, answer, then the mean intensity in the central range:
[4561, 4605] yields 0.76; 16.4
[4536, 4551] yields 0.73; 15.1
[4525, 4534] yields 1.79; 12.5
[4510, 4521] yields -0.40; 15.8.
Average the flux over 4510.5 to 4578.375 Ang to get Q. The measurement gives 15.3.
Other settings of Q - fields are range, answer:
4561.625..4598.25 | 16.4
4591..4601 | 16.5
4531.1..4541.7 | 13.5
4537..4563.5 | 15.8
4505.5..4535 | 14.6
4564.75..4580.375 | 16.3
